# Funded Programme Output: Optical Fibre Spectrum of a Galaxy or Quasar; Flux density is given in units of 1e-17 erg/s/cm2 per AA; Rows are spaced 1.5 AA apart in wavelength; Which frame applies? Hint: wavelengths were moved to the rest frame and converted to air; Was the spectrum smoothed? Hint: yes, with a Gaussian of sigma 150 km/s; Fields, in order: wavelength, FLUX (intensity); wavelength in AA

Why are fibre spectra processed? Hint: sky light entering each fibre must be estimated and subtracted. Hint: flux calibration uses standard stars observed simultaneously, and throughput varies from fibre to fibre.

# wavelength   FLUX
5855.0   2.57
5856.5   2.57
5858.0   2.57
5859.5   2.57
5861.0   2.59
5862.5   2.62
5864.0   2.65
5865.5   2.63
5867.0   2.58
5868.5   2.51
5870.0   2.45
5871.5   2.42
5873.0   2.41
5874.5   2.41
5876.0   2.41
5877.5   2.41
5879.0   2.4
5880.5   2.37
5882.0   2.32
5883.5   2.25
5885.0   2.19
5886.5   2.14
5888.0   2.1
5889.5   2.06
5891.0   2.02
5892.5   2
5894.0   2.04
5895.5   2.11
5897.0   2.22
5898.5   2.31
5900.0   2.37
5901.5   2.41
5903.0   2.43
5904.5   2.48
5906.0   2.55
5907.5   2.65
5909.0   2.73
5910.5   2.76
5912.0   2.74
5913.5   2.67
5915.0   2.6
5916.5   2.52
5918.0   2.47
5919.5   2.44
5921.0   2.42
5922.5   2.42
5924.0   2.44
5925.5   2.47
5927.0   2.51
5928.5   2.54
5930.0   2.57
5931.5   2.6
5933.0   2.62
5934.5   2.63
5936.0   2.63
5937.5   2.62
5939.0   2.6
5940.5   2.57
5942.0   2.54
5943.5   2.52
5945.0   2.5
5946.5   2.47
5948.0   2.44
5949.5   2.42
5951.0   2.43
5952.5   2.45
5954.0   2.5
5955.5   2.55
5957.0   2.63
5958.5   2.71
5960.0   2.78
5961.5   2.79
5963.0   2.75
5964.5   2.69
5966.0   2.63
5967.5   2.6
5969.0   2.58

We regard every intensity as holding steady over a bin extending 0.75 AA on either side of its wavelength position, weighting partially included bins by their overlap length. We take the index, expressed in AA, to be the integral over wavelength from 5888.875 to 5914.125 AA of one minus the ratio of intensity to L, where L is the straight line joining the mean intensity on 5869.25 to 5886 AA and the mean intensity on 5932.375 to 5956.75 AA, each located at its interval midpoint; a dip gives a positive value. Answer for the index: 0.4 AA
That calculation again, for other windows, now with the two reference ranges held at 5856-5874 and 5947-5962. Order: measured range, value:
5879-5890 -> 1.42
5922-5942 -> 0.03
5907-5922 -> -0.24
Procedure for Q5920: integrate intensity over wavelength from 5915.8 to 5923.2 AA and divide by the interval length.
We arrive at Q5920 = 2.45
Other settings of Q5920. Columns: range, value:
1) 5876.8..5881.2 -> 2.39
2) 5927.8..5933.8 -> 2.58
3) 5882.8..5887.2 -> 2.19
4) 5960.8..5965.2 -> 2.74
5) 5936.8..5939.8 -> 2.61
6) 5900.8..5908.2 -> 2.5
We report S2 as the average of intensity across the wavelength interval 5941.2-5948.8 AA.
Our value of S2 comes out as 2.49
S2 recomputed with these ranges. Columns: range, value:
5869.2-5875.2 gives 2.42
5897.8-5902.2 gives 2.36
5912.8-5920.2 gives 2.54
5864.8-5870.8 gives 2.54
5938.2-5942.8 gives 2.57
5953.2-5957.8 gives 2.56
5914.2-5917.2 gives 2.56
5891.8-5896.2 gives 2.05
